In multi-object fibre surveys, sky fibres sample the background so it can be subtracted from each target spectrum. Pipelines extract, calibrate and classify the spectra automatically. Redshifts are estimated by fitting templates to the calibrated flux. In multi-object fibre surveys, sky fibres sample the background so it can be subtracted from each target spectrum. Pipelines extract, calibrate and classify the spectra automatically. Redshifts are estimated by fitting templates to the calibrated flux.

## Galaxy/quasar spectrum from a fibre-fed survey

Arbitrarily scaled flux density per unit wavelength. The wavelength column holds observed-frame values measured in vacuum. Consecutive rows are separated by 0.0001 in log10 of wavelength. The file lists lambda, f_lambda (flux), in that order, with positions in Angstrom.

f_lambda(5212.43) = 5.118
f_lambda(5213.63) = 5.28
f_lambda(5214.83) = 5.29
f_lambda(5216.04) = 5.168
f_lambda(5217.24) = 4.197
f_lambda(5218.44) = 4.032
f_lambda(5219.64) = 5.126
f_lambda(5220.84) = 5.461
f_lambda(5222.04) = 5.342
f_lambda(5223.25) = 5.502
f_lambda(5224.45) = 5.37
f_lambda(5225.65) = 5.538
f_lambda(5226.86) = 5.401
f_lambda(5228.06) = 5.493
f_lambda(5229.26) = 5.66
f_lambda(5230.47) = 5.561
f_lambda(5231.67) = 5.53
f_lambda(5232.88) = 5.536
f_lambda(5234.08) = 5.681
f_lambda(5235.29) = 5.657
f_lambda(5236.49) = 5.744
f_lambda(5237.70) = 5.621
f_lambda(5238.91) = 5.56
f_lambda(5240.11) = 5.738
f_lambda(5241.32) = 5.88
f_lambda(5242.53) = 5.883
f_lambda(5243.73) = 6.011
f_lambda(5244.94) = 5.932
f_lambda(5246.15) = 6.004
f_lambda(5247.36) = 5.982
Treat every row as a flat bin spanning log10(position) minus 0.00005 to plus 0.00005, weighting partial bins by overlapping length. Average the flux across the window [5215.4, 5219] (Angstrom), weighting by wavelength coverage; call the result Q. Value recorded 4.47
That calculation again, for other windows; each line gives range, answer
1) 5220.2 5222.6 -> 5.41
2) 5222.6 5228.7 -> 5.46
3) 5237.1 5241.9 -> 5.7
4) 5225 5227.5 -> 5.47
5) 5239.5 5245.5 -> 5.89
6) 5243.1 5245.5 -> 5.98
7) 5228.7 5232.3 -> 5.57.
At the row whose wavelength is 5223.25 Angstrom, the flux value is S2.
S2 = 5.502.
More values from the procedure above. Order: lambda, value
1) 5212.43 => 5.118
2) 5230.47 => 5.561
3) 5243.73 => 6.011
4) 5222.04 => 5.342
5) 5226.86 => 5.401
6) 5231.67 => 5.53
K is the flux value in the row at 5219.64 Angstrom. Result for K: 5.126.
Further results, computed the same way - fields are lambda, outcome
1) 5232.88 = 5.536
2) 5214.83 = 5.29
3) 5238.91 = 5.56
